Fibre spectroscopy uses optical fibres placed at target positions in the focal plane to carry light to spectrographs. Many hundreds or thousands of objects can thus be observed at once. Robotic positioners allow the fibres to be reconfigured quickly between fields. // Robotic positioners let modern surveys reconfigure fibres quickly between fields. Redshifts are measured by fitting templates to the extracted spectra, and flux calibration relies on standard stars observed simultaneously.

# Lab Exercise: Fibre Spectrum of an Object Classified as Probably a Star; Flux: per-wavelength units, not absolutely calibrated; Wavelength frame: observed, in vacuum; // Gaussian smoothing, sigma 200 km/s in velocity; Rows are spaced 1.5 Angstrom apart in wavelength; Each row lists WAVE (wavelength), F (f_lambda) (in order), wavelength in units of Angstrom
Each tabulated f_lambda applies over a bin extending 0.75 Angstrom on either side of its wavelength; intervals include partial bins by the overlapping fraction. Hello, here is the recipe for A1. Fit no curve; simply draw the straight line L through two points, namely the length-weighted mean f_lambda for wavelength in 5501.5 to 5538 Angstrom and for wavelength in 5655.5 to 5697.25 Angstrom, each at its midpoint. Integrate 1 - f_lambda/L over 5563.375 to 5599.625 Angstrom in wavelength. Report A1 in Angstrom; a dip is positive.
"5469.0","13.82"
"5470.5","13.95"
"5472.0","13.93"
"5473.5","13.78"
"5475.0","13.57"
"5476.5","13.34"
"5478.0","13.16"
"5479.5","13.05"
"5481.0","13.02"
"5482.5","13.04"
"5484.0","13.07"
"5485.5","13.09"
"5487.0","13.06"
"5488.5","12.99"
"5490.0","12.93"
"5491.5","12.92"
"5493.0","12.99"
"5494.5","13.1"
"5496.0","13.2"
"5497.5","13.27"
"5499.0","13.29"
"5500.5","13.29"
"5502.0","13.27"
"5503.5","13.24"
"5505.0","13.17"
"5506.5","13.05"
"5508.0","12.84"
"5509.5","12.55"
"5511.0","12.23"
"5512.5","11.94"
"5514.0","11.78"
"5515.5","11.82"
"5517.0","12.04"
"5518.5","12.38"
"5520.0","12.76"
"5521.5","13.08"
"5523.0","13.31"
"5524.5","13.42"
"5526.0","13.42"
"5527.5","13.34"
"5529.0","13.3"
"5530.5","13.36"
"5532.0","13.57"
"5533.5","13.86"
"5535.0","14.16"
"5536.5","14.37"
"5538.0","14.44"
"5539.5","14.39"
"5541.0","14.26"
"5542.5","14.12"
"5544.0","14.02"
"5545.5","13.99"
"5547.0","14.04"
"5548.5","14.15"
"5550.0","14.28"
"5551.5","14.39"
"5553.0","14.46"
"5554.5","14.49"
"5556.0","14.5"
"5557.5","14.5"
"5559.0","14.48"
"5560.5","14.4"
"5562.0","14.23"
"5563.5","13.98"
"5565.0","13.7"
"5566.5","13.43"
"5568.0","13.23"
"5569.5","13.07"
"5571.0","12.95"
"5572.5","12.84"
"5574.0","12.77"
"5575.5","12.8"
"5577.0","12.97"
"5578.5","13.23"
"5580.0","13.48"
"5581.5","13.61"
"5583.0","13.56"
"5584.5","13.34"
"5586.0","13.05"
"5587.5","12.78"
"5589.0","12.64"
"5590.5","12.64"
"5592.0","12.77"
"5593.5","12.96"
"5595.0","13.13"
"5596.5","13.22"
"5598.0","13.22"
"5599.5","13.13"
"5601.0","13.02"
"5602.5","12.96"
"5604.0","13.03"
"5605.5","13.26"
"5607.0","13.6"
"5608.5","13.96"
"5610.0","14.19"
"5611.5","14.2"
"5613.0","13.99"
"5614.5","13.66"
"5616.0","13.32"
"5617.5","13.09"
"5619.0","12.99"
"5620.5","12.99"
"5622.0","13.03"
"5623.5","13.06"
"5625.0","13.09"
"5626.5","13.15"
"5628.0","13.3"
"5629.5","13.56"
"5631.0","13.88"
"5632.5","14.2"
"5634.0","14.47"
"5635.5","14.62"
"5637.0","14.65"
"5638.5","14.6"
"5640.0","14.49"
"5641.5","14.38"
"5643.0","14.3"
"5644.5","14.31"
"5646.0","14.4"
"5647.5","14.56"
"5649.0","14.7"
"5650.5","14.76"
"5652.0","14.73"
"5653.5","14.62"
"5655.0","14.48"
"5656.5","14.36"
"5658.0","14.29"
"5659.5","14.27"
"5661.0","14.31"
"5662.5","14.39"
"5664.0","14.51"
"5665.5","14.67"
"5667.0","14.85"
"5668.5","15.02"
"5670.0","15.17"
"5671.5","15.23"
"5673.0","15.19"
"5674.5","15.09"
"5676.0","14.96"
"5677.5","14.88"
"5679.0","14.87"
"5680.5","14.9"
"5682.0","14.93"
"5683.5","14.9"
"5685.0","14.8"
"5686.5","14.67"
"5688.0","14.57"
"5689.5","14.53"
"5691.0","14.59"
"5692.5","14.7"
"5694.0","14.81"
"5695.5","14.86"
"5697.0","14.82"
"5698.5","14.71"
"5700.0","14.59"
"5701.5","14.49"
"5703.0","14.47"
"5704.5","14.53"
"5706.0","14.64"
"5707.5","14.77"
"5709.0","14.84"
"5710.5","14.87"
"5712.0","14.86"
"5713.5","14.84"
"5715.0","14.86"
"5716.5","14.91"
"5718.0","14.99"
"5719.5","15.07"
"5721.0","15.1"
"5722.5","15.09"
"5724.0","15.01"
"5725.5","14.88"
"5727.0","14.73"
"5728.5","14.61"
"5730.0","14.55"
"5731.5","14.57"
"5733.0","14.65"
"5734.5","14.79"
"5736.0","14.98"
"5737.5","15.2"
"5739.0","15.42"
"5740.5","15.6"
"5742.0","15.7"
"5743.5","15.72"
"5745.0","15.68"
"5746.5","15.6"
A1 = 1.55 Angstrom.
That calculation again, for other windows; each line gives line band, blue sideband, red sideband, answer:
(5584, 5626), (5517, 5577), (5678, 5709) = 2.6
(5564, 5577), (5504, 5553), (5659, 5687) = 0.7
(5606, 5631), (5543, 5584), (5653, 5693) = 1.4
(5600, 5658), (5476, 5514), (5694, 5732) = 0.8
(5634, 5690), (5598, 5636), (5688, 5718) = -2.1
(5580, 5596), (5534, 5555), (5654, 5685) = 1.5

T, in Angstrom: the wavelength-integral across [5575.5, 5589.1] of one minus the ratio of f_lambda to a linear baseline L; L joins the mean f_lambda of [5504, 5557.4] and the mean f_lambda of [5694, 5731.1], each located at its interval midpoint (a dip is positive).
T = 0.6 Angstrom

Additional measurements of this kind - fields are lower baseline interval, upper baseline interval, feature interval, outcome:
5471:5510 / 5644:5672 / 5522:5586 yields -0.2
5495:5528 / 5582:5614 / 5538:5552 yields -1.3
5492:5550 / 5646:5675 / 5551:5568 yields -0.6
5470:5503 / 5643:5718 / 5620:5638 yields 0.8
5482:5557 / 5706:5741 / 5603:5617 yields 0.4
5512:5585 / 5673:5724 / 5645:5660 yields -0.1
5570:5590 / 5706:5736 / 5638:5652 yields -0.6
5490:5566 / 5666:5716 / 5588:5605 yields 1.3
